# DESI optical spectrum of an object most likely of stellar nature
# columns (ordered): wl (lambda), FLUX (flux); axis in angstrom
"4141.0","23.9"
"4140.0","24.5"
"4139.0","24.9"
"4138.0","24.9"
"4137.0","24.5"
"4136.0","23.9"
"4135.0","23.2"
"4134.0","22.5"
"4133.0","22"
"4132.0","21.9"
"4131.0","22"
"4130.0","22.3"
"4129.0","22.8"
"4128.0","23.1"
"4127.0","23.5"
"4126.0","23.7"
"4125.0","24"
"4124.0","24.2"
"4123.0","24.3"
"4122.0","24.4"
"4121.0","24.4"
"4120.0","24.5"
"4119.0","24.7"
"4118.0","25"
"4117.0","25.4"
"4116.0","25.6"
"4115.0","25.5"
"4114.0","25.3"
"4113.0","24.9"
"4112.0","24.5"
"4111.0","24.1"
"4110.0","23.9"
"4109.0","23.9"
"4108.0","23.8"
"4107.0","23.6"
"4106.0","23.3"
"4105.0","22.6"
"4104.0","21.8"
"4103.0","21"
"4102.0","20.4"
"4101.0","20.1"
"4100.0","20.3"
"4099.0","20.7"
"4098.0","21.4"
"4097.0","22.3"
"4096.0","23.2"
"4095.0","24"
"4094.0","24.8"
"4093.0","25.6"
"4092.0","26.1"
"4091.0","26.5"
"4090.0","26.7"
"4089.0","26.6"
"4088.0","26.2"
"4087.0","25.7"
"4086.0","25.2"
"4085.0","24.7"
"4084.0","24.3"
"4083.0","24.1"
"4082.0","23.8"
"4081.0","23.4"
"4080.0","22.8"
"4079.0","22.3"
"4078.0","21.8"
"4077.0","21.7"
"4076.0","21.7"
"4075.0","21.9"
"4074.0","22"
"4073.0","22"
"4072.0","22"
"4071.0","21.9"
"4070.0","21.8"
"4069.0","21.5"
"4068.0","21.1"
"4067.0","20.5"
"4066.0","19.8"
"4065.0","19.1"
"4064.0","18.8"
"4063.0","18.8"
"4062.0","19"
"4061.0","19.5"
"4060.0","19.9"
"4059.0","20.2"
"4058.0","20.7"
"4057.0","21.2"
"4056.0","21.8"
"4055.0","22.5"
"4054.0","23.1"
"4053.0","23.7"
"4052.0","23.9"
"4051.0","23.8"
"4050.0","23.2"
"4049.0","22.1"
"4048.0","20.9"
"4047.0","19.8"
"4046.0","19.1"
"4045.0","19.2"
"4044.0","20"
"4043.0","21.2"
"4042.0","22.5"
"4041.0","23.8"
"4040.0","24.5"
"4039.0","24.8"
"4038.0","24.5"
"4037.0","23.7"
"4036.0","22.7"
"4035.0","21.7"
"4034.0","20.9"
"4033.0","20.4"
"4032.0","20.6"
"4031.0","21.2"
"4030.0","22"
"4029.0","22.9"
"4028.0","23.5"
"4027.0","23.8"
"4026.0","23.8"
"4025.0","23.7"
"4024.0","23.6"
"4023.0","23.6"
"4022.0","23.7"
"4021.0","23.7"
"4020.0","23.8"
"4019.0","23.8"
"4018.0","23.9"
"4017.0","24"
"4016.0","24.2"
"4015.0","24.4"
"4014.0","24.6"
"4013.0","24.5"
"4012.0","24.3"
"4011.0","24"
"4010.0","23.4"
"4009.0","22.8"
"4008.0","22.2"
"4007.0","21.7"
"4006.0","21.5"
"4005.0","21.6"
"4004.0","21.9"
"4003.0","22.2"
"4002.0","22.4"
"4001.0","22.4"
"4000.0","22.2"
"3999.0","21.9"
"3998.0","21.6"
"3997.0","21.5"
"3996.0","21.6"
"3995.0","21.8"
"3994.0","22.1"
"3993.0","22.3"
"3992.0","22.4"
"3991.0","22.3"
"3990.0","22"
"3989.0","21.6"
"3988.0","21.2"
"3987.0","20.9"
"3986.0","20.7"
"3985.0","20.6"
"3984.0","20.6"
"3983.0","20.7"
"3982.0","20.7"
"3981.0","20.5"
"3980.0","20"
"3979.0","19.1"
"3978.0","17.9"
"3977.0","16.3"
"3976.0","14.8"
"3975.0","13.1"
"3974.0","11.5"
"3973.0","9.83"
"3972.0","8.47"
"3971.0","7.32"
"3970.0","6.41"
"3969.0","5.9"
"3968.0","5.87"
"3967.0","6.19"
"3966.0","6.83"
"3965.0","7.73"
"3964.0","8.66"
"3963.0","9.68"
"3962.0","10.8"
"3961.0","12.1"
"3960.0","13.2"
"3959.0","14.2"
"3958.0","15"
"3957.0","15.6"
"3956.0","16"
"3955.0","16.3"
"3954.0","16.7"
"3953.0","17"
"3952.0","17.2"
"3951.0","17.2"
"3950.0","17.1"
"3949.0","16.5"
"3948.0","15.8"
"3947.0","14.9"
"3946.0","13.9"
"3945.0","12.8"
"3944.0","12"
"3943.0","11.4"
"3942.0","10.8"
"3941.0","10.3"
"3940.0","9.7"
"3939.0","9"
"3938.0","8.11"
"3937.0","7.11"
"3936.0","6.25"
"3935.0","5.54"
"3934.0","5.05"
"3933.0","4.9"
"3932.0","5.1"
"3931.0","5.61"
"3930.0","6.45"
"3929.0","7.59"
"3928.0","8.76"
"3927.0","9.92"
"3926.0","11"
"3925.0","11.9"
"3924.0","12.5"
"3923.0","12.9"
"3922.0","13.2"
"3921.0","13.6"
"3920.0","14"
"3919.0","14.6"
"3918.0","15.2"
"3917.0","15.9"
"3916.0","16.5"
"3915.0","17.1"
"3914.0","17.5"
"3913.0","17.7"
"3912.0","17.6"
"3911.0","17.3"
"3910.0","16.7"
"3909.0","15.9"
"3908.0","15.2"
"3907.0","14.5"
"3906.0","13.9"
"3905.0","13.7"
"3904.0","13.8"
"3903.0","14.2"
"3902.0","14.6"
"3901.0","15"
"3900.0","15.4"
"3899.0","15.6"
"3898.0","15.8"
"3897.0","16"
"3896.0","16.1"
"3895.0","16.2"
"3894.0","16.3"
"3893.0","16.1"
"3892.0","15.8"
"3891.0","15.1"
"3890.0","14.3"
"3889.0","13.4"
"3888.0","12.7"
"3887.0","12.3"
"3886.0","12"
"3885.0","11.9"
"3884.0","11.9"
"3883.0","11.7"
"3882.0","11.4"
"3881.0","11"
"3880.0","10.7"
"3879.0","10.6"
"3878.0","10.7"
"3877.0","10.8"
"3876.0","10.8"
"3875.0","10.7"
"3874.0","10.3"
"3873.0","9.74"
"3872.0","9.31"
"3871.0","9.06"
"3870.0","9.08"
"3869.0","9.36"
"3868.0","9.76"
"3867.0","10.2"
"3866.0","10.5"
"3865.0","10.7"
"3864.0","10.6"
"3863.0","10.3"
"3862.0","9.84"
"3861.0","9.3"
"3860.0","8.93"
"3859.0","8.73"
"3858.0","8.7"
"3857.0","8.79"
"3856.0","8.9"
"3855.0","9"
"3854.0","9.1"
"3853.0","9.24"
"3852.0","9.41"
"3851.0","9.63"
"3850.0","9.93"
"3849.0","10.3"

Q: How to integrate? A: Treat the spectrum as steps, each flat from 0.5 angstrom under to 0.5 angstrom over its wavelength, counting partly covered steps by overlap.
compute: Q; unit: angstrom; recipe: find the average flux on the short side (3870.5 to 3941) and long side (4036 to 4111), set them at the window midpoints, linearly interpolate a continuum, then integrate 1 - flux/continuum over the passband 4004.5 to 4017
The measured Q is -3.1 angstrom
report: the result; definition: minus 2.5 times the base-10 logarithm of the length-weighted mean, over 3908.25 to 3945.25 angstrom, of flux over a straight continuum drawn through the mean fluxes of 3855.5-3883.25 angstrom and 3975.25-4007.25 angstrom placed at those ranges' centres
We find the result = 0.27 mag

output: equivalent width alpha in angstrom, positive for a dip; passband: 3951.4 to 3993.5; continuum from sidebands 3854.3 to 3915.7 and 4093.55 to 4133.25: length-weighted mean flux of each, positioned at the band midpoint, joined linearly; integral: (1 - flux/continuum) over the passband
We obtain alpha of 4.2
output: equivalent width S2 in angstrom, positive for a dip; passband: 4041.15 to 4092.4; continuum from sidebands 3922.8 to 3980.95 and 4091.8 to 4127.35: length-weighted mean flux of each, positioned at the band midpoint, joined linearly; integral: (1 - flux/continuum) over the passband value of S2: -4.8 angstrom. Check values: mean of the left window 11.4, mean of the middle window 22.2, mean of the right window 23.6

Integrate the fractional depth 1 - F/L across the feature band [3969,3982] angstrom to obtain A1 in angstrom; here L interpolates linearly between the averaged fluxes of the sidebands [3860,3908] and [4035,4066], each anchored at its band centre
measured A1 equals 2.81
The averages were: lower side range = 12.4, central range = 13.7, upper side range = 21.6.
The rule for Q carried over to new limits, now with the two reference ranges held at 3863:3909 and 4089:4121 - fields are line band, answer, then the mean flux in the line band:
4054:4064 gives 0.5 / 20.5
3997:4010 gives -2.4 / 22.1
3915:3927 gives 0.6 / 13.7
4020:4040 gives -3.0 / 22.9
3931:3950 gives 6.7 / 10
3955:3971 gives 5.9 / 10.4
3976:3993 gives -2.6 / 20.4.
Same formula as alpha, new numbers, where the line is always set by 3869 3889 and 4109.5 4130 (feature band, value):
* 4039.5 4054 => -1.3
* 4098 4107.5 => 0.8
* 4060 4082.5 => 0.5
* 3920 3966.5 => 10.0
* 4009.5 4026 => -4.7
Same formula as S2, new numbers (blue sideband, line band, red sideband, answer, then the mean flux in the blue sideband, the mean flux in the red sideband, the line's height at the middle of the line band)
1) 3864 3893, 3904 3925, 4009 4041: -1.3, 11.4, 23.4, 14.3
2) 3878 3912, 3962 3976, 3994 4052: 7.7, 14.2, 22.6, 19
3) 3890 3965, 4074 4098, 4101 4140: -2.5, 13.2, 23.7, 21.8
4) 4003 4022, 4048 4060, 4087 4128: 0.7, 23.3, 23.9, 23.6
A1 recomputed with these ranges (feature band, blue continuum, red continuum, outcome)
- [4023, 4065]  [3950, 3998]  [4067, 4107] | -3.40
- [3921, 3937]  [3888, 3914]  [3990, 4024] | 8.07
